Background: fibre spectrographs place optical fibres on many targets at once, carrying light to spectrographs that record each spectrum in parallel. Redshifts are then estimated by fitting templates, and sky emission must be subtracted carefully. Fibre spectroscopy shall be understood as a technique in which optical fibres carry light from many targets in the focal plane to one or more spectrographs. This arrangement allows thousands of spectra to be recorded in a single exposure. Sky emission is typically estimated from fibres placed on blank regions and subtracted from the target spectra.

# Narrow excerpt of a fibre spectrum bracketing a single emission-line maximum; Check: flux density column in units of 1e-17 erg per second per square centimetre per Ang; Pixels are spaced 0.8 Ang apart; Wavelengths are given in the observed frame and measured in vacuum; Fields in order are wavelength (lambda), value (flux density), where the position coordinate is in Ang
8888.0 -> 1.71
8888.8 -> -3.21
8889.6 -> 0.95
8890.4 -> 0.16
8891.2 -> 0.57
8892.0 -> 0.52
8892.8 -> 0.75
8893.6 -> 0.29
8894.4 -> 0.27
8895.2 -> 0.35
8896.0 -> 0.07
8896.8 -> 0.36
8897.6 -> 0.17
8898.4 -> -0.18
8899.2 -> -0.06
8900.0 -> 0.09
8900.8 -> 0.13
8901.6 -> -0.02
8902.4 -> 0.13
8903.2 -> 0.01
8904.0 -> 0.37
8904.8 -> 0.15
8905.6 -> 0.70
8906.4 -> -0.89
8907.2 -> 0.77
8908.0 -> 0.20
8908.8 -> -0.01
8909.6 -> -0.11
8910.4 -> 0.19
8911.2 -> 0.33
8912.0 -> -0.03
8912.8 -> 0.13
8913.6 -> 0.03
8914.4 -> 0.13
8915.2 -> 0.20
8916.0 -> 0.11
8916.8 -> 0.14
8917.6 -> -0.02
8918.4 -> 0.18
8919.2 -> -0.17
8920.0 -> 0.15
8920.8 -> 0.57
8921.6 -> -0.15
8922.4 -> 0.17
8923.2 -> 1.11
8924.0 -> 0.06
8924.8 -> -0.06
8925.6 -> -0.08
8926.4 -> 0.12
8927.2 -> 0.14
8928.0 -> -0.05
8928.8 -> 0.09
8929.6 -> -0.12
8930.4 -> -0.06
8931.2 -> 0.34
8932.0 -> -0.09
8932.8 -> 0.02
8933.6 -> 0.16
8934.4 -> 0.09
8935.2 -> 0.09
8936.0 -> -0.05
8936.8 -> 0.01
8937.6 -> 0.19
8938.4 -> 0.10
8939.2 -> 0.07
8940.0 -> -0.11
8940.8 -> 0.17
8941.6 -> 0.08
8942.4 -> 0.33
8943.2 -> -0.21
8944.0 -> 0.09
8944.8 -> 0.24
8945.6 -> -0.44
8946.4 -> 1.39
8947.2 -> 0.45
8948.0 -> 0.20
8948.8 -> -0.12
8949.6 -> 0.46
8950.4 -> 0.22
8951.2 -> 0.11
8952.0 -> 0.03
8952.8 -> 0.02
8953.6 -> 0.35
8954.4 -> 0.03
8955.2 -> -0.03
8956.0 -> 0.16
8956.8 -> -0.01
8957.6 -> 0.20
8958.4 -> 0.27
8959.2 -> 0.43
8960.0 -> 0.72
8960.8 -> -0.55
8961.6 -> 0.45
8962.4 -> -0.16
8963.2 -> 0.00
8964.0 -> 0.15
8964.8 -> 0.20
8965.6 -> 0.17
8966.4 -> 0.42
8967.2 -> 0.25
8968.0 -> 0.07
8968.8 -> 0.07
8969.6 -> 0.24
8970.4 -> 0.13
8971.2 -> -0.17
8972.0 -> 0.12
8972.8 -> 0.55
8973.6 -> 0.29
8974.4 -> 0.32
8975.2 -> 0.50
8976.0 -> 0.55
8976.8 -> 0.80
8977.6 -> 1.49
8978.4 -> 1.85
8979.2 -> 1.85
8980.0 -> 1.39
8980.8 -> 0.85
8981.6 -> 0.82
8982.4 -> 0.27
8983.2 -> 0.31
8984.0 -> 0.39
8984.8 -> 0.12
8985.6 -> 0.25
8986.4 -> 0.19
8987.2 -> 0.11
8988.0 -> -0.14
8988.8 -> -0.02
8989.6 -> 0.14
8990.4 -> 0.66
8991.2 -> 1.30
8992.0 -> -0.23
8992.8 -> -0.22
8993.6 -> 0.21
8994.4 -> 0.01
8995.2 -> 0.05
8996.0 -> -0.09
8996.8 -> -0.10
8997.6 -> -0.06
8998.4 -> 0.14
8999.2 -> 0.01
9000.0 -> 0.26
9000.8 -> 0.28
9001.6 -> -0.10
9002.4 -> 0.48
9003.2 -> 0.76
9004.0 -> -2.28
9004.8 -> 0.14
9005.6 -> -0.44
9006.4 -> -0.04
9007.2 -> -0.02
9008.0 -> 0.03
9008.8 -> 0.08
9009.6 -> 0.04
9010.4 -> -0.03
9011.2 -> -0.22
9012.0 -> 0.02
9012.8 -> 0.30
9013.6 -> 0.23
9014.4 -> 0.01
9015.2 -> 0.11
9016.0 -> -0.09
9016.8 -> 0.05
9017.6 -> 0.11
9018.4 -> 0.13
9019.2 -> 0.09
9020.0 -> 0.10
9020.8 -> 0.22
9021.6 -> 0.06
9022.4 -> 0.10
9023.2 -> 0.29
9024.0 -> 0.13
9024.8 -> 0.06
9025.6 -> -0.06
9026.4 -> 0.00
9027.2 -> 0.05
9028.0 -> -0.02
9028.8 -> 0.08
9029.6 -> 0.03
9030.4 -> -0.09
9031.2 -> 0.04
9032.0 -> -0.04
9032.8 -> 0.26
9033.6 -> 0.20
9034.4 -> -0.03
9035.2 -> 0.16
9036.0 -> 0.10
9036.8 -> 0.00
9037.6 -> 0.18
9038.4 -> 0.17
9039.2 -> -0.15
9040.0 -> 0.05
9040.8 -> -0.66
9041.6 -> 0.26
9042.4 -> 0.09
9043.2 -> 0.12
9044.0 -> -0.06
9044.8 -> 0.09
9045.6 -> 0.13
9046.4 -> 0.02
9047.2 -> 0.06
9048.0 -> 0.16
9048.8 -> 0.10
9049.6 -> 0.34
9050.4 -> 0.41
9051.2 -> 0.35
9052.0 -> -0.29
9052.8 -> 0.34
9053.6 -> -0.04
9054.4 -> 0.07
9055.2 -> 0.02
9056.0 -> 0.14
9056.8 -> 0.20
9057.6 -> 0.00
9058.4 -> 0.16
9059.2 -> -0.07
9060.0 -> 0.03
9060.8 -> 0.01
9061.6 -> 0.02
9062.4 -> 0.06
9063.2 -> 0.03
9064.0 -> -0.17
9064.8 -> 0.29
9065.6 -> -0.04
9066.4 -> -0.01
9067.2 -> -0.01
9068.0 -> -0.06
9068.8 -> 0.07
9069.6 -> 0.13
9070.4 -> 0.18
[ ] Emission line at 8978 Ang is [O III]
